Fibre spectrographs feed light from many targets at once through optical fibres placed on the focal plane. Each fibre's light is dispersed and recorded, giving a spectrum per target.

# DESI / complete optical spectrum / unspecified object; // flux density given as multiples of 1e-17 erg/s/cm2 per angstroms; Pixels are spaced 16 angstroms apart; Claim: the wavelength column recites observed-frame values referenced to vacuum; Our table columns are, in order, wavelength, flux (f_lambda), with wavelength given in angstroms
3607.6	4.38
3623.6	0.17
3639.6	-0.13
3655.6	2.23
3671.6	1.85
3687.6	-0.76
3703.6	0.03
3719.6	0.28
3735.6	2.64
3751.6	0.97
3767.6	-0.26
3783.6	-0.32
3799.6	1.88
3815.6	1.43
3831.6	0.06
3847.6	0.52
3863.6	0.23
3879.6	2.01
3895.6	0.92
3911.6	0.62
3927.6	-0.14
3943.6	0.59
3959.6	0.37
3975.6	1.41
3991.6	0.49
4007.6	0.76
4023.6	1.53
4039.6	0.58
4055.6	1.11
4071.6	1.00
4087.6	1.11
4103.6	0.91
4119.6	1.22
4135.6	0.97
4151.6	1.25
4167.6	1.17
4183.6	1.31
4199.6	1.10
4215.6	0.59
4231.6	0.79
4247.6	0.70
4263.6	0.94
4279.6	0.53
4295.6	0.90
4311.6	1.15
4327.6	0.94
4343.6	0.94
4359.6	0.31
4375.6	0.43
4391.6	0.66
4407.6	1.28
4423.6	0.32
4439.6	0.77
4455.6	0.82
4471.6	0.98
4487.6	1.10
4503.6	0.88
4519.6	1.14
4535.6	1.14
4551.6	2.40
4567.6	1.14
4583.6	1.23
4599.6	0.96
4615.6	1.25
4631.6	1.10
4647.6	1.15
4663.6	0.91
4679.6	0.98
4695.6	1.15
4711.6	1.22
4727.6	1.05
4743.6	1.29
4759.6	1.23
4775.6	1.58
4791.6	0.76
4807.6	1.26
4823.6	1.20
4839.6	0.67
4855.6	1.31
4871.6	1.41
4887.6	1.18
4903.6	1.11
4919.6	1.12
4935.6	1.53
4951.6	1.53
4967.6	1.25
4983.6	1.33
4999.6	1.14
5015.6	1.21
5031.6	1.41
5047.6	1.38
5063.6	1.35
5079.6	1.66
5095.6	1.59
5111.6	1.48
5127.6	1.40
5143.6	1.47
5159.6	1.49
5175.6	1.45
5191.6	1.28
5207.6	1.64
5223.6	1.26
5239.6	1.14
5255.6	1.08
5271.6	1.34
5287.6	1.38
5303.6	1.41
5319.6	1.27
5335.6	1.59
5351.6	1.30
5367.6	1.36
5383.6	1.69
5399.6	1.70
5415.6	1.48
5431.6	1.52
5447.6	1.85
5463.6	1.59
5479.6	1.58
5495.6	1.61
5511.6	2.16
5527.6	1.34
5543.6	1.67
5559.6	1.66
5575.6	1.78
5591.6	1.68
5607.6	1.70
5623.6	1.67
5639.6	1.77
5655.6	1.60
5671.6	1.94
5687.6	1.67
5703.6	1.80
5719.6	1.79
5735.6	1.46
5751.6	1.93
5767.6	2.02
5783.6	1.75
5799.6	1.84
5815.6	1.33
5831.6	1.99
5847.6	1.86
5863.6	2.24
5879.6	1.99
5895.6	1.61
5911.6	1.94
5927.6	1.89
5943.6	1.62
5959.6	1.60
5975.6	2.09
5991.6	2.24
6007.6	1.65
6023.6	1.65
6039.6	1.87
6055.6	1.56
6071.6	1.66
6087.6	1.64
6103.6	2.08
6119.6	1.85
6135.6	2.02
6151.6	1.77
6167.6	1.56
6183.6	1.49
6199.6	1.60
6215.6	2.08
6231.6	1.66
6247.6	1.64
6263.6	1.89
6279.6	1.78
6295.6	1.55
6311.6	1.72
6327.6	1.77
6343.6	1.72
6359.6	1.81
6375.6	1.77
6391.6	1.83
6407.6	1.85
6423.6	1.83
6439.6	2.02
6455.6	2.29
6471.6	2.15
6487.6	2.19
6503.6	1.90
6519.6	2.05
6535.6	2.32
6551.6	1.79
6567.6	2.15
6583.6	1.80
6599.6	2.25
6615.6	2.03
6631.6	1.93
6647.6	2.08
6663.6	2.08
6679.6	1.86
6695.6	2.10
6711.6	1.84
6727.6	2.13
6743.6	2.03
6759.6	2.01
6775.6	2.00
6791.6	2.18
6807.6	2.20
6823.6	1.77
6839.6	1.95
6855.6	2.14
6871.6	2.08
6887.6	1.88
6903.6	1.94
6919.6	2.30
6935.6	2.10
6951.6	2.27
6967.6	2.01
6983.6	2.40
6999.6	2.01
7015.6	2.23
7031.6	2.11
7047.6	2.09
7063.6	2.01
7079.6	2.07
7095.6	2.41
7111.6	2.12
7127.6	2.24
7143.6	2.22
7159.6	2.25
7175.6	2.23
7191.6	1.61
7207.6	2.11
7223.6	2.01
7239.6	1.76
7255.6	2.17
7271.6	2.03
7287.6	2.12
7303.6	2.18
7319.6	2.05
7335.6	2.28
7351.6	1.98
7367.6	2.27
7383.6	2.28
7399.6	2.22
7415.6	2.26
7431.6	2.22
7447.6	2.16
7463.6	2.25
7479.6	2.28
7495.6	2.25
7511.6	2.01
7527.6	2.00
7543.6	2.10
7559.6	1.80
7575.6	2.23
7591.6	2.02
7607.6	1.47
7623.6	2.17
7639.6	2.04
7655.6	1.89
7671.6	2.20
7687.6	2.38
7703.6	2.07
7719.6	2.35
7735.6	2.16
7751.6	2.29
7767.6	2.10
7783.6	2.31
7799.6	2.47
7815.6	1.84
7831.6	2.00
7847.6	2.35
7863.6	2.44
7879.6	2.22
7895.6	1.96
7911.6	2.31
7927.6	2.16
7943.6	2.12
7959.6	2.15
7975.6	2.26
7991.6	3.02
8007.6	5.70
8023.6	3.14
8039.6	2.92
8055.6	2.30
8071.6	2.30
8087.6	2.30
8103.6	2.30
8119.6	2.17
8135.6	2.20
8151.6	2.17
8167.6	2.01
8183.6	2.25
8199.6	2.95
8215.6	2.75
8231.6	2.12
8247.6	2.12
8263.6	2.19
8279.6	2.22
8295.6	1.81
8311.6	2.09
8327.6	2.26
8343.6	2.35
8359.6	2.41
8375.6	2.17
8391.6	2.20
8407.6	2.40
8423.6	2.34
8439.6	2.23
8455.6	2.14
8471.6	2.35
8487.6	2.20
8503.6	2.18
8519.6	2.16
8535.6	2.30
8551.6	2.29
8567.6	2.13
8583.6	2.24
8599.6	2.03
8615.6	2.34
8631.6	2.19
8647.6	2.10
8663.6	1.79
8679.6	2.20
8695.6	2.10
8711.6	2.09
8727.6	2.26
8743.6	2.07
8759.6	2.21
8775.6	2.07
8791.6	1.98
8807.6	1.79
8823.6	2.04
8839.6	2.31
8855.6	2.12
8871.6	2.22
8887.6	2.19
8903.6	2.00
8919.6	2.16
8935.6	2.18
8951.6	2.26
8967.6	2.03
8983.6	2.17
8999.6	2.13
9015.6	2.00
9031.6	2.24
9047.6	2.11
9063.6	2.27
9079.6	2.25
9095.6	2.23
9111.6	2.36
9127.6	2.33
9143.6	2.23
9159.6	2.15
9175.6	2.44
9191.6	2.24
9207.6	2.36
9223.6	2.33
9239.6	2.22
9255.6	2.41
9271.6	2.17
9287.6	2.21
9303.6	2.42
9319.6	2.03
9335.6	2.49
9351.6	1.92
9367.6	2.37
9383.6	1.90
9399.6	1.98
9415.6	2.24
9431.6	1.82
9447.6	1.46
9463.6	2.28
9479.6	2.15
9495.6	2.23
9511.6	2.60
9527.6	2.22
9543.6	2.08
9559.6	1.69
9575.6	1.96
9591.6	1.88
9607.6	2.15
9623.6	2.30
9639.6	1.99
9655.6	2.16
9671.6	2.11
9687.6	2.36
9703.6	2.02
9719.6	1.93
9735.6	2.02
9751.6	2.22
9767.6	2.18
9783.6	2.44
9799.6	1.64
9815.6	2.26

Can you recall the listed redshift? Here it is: 0.22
